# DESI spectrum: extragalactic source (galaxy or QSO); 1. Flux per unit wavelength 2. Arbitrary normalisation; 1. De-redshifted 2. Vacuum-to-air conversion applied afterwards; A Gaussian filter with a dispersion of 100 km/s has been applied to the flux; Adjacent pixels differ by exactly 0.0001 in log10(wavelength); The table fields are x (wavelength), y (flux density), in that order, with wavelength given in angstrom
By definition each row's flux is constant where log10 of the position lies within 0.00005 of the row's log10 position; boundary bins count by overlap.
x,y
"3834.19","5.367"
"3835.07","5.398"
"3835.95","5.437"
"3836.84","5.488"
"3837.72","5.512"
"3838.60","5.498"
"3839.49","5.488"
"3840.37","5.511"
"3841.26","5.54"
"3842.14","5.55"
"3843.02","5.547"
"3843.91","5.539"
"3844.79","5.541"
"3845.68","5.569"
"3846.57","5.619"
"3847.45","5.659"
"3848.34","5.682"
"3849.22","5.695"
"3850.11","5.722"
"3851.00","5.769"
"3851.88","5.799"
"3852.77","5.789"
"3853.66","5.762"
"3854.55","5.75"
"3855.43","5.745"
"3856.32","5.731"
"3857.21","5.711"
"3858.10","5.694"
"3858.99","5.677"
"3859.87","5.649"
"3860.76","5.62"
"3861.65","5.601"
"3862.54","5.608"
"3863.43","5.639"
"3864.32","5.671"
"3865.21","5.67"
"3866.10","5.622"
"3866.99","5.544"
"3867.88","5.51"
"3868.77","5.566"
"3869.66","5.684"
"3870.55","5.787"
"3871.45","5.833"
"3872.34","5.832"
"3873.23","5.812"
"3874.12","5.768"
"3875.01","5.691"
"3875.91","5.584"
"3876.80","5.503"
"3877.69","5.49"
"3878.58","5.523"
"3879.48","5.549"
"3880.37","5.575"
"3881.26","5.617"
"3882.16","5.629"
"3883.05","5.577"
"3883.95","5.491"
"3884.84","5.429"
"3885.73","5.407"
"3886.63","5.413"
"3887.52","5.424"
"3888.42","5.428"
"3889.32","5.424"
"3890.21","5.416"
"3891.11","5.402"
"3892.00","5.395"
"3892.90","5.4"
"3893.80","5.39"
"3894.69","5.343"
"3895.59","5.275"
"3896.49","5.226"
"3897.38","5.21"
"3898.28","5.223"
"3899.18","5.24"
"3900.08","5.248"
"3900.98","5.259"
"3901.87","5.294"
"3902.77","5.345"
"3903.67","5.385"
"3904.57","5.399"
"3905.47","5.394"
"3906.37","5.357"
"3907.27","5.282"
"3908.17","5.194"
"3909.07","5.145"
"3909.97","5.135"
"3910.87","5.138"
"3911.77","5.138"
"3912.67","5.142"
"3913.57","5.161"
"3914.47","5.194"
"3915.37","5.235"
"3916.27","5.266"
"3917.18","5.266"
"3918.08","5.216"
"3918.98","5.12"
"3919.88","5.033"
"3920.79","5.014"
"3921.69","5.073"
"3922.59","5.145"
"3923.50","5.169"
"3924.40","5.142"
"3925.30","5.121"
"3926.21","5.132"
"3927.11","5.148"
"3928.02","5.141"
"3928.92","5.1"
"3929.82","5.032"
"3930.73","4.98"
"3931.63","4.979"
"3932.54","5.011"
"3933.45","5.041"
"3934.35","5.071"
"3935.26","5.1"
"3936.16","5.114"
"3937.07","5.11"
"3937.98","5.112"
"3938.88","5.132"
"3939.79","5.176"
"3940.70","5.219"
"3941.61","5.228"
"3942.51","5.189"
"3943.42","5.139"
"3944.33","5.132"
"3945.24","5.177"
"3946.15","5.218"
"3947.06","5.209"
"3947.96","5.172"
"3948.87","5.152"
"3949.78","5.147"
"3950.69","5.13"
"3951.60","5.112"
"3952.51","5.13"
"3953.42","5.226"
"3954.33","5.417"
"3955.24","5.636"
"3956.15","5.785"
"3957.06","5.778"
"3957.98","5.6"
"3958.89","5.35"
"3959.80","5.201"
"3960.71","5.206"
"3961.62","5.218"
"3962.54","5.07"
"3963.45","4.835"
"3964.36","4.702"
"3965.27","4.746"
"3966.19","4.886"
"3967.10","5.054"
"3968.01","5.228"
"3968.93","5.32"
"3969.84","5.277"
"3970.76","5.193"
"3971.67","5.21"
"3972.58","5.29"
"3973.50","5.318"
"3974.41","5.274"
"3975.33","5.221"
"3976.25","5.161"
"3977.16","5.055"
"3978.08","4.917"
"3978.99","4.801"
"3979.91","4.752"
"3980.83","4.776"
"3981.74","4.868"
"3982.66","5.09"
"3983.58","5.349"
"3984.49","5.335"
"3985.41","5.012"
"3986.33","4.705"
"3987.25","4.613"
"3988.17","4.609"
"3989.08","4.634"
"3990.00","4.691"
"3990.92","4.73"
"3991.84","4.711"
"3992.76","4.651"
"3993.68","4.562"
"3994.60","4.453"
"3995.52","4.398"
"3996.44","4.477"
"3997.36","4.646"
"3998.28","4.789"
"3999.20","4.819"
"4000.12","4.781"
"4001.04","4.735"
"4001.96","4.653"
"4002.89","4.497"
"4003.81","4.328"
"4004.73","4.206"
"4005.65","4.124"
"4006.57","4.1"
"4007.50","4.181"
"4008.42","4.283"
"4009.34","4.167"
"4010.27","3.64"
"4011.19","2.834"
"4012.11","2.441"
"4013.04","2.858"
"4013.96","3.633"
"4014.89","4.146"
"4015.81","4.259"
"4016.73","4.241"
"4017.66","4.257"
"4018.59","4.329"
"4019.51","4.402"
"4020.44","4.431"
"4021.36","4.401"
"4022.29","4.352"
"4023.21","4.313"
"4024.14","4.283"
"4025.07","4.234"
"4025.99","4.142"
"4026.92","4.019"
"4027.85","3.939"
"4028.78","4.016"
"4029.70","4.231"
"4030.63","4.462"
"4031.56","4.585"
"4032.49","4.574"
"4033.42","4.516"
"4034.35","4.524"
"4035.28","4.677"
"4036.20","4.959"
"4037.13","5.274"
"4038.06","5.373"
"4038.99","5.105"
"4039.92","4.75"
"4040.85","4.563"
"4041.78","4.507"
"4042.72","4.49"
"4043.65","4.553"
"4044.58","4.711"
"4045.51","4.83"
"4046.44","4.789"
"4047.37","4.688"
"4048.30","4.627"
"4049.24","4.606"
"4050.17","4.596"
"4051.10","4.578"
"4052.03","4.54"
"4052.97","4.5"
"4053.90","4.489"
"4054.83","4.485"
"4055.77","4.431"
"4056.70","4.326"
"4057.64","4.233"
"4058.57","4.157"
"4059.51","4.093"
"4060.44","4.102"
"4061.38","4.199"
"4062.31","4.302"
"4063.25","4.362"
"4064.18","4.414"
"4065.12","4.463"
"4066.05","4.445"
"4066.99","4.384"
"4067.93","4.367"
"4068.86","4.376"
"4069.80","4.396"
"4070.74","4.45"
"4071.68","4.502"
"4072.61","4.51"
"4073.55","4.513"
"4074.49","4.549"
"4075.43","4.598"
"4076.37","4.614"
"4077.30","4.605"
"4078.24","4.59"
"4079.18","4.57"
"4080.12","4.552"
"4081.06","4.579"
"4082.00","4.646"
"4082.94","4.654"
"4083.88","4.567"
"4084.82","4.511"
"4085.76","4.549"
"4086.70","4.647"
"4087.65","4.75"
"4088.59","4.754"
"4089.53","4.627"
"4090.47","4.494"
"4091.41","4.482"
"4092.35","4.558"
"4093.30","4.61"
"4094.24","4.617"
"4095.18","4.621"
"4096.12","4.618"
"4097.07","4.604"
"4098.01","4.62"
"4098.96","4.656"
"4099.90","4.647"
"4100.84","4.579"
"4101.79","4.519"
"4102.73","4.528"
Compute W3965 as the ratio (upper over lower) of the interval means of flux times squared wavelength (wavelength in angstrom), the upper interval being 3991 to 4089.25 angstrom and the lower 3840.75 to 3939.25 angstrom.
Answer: 0.88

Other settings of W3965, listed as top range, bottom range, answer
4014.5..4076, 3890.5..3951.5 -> 0.92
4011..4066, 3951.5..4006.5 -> 0.91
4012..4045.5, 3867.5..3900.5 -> 0.86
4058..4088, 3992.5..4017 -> 1.11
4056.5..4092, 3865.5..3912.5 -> 0.90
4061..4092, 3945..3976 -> 0.92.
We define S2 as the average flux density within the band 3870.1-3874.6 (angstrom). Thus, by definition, 5.81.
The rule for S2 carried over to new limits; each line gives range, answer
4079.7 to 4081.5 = 4.56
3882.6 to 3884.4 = 5.54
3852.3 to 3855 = 5.77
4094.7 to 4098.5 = 4.61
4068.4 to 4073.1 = 4.44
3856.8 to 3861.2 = 5.68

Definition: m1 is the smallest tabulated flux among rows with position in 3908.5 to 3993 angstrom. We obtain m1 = 4.609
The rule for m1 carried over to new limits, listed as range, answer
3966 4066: 2.441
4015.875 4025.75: 4.234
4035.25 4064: 4.093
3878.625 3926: 5.014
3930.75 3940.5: 4.979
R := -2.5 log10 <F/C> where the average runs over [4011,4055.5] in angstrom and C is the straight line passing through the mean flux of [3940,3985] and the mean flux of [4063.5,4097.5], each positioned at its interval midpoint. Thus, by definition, 0.10 mag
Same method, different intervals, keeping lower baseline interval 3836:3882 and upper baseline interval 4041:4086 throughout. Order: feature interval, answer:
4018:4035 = 0.091 mag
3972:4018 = 0.083 mag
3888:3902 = 0.022 mag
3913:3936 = 0.032 mag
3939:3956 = -0.017 mag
